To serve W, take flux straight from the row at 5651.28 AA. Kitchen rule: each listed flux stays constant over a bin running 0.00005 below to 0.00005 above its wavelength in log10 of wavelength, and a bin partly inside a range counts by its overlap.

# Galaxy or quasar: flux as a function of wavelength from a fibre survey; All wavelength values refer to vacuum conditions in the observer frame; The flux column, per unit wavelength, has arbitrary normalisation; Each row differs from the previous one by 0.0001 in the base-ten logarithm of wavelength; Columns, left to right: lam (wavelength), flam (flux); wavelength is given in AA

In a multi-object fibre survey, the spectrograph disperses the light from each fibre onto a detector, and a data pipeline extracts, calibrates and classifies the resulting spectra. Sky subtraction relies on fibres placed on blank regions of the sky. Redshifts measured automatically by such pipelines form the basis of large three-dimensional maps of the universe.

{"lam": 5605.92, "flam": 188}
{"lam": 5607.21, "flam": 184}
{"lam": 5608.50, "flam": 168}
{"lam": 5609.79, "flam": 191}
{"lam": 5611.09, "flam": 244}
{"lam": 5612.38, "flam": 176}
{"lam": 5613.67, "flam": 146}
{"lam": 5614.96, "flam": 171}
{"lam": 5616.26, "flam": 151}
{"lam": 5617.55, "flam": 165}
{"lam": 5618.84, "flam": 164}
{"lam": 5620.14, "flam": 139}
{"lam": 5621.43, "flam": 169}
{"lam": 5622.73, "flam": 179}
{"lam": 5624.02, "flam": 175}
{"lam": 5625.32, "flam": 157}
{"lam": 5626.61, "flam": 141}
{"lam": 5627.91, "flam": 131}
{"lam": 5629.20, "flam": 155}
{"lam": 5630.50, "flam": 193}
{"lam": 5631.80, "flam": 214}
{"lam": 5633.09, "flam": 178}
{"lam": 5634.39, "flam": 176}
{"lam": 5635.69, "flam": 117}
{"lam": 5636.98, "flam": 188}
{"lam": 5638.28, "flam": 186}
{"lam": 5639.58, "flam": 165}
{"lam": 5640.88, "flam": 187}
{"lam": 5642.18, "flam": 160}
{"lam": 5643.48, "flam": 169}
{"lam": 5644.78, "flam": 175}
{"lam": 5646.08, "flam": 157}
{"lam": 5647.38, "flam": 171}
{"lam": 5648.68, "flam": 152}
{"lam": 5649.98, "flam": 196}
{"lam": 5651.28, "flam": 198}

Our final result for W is 198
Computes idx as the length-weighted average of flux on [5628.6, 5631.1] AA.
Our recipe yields 174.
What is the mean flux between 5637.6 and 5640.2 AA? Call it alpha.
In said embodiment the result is 176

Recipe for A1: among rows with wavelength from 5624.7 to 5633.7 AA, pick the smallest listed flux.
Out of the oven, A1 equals 131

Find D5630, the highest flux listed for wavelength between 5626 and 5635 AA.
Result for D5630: 214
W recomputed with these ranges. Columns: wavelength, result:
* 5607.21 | 184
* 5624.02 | 175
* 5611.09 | 244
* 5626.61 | 141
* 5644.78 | 175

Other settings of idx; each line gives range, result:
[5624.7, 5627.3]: 149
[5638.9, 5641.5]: 176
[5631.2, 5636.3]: 171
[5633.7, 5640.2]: 166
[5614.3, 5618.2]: 162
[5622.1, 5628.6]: 157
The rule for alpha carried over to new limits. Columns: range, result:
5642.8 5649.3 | 165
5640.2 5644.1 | 172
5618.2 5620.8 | 151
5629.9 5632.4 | 203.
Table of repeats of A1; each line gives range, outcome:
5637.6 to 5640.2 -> 165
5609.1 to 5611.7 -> 191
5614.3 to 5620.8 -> 139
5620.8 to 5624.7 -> 169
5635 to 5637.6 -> 117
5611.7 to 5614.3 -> 146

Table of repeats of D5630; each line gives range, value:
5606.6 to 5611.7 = 244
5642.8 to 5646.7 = 175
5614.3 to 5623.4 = 179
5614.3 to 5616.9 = 171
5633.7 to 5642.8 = 188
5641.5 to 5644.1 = 169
